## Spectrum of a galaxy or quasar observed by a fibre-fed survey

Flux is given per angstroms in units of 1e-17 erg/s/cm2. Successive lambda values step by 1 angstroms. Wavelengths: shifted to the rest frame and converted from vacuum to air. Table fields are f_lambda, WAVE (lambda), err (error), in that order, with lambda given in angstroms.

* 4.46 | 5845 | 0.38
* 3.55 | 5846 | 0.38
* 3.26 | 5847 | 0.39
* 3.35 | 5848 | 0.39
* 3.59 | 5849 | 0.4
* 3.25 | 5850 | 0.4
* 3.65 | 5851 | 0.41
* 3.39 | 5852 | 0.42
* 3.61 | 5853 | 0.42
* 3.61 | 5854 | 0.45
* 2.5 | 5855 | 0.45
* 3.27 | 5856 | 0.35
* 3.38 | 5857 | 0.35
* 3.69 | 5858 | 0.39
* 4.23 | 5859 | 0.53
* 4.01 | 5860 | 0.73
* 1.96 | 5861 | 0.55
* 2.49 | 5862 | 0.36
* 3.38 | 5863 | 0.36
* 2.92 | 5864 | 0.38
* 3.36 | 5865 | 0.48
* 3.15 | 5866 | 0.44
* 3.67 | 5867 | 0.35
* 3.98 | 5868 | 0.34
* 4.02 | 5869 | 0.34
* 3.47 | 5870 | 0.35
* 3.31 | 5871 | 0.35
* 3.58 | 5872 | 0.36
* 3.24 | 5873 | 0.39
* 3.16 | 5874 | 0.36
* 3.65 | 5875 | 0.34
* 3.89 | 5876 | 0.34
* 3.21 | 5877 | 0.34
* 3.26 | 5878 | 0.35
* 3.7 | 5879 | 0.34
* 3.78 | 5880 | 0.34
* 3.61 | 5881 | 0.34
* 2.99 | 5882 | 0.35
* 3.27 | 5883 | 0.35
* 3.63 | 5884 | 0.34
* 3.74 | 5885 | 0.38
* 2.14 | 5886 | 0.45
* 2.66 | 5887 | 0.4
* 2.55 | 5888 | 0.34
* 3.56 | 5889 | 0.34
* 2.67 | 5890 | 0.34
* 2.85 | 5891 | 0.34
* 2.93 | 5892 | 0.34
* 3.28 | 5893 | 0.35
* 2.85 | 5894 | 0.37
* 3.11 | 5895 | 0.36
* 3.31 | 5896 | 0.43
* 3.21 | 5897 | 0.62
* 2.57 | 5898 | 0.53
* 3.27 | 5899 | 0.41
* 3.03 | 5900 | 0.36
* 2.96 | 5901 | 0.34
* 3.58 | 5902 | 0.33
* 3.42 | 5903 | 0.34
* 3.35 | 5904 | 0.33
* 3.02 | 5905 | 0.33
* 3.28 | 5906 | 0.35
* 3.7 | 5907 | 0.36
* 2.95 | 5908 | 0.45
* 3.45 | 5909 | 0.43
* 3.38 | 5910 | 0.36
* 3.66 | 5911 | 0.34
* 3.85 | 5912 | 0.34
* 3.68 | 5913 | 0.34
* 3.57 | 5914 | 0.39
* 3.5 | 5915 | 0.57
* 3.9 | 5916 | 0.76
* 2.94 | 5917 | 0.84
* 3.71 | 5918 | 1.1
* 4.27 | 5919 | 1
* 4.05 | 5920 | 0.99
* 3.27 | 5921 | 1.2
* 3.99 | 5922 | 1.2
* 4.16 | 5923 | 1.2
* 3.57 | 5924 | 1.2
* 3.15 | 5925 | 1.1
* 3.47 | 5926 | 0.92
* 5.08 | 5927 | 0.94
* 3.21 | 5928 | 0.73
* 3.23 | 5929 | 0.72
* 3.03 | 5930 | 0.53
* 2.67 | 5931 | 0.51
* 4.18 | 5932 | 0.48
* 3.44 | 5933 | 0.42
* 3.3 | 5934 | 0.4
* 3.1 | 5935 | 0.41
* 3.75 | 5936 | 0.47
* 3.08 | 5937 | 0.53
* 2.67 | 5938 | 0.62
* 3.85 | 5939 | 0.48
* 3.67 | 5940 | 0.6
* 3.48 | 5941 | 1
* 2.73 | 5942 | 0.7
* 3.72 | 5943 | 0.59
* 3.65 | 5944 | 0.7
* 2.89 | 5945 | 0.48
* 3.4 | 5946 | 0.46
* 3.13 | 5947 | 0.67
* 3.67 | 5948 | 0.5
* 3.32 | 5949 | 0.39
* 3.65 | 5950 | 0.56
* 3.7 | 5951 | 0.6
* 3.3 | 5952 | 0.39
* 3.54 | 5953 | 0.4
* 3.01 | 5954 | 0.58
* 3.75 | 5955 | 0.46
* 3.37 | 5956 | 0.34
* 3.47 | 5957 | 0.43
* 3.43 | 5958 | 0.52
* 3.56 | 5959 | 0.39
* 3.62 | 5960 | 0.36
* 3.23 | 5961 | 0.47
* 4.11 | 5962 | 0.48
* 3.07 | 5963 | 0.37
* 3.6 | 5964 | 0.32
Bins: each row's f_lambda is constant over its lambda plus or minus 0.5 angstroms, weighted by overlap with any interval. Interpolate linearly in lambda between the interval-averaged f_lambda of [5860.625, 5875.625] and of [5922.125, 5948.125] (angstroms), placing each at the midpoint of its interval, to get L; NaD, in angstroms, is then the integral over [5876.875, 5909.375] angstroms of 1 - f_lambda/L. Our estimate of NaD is 1.7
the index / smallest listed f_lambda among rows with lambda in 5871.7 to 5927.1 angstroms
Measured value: 2.14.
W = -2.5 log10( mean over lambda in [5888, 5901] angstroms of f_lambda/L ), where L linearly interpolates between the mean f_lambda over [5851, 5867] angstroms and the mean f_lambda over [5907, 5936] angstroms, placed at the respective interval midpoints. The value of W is 0.14 mag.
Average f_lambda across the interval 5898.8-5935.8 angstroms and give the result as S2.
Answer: 3.5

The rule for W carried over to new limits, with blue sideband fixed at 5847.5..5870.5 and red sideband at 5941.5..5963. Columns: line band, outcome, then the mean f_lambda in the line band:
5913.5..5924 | -0.09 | 3.73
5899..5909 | 0.05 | 3.27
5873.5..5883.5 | -0.02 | 3.45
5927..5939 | 0.03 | 3.34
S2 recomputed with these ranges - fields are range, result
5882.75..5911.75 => 3.16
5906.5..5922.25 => 3.61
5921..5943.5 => 3.47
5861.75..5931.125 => 3.37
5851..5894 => 3.3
